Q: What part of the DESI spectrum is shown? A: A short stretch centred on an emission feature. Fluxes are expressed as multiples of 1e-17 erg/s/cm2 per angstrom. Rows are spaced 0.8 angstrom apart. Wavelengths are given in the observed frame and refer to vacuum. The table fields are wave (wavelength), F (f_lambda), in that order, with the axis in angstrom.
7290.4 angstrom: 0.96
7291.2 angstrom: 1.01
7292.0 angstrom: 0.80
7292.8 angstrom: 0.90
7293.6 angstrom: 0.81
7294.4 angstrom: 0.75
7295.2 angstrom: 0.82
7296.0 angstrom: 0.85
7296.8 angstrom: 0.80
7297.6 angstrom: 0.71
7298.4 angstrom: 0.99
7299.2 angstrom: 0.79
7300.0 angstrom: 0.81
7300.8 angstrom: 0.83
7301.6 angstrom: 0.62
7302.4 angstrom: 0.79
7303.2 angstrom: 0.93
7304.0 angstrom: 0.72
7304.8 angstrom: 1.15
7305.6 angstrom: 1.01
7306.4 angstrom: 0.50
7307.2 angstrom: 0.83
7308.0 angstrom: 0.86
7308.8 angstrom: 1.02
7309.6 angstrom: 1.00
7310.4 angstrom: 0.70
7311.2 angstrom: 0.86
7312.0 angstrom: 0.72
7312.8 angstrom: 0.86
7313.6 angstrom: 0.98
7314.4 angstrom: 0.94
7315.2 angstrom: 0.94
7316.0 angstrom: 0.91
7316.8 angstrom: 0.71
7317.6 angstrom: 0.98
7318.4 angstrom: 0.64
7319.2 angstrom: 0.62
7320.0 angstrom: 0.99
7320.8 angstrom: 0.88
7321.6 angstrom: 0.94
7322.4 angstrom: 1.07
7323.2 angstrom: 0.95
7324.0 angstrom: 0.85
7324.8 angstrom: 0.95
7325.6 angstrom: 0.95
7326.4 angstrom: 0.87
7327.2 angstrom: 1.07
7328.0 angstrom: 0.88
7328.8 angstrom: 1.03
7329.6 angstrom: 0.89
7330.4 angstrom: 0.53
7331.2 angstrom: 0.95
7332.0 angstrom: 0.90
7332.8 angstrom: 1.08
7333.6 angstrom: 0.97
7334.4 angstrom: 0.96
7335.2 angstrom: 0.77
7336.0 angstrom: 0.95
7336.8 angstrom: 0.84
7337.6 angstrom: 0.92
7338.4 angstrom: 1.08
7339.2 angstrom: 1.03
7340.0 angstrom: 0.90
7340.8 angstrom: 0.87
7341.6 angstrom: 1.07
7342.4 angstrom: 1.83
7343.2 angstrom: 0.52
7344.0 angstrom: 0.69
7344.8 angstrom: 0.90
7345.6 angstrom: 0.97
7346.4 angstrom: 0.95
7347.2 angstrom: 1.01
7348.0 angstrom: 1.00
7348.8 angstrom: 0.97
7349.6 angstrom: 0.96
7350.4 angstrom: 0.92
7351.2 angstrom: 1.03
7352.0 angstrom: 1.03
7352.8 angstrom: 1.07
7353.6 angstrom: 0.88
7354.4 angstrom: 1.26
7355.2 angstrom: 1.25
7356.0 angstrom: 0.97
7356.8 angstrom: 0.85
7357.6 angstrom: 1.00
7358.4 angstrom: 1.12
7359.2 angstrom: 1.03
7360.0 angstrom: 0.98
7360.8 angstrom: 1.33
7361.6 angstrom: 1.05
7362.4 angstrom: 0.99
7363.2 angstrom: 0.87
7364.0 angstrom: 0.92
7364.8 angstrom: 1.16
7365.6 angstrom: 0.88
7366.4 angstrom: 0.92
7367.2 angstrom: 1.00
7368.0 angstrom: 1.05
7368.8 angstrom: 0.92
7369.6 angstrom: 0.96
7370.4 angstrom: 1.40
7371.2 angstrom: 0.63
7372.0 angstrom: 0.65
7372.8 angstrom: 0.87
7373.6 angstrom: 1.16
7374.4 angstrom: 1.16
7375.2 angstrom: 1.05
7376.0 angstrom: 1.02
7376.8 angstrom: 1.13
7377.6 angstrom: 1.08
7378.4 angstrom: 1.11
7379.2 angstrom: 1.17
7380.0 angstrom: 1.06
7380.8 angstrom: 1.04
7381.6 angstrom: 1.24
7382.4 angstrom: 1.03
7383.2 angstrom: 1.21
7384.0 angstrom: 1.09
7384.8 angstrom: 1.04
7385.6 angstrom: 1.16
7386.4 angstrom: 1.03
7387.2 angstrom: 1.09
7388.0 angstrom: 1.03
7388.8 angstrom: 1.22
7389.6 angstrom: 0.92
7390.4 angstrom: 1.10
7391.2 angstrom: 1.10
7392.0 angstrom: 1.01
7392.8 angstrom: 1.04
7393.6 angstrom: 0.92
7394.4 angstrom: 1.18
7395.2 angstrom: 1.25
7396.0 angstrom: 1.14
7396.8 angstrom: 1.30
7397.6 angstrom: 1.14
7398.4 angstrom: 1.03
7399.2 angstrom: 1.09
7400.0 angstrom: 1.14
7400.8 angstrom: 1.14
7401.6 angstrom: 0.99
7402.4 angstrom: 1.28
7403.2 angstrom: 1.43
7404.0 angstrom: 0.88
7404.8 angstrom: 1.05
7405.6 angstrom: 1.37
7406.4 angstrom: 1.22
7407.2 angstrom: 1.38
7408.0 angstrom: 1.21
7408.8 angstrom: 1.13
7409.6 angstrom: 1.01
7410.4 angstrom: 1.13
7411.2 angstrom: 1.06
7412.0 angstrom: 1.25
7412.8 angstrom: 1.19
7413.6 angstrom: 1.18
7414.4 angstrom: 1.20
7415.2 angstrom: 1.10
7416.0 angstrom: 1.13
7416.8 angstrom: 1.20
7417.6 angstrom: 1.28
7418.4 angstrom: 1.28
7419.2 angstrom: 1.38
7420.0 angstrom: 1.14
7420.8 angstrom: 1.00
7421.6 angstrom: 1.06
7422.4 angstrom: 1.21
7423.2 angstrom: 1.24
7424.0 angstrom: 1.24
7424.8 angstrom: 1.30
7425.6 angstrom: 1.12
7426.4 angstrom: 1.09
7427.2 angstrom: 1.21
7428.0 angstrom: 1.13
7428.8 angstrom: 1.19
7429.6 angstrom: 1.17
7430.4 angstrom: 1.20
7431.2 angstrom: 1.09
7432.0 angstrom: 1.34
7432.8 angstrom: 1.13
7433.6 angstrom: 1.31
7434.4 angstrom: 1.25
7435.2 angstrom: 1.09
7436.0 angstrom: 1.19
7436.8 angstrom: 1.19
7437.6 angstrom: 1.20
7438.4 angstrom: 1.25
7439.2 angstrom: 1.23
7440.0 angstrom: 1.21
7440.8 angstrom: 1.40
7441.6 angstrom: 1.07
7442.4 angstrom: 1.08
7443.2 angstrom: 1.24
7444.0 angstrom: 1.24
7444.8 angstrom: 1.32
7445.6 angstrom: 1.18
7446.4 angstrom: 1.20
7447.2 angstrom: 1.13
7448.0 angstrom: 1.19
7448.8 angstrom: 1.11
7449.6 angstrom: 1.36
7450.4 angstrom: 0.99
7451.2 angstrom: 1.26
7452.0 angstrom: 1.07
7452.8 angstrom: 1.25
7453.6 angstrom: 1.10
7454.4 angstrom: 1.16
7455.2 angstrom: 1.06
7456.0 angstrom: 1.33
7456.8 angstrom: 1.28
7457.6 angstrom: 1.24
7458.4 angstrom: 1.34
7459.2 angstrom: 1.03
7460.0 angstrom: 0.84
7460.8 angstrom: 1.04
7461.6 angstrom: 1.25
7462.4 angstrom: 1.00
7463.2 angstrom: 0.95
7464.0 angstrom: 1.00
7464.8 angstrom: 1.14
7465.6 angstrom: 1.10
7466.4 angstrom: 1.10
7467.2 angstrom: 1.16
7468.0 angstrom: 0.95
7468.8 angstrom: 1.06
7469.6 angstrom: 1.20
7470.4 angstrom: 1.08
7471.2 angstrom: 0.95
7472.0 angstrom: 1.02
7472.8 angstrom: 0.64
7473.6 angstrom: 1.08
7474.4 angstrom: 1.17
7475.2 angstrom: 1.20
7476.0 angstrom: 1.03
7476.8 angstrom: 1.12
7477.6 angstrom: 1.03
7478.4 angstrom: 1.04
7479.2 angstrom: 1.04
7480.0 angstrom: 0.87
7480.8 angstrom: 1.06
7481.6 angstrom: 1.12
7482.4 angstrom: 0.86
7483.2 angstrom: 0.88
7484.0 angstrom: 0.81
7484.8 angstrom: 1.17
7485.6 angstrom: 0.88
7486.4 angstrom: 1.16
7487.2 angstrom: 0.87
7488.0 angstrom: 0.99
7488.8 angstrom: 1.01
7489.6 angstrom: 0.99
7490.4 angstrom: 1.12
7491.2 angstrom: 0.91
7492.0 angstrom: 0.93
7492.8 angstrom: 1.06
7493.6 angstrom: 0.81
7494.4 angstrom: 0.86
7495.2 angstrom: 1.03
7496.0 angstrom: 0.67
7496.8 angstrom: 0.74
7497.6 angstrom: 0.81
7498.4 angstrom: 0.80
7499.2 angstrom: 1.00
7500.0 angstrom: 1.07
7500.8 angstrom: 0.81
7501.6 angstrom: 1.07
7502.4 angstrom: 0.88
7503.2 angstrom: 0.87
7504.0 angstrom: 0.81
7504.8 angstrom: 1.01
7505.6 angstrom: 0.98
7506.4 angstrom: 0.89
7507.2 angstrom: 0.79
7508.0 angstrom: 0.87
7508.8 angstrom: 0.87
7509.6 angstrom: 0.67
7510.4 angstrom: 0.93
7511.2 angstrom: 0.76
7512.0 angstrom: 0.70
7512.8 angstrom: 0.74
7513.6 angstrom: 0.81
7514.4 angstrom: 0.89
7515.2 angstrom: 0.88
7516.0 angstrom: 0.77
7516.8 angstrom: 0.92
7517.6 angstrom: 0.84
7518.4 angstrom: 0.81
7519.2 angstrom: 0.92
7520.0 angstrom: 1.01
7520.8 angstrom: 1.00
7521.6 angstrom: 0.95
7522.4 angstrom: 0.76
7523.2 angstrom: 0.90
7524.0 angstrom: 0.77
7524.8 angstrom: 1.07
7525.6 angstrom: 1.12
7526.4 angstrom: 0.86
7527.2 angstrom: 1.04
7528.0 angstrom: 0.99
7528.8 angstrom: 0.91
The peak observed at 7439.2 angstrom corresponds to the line Mg II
